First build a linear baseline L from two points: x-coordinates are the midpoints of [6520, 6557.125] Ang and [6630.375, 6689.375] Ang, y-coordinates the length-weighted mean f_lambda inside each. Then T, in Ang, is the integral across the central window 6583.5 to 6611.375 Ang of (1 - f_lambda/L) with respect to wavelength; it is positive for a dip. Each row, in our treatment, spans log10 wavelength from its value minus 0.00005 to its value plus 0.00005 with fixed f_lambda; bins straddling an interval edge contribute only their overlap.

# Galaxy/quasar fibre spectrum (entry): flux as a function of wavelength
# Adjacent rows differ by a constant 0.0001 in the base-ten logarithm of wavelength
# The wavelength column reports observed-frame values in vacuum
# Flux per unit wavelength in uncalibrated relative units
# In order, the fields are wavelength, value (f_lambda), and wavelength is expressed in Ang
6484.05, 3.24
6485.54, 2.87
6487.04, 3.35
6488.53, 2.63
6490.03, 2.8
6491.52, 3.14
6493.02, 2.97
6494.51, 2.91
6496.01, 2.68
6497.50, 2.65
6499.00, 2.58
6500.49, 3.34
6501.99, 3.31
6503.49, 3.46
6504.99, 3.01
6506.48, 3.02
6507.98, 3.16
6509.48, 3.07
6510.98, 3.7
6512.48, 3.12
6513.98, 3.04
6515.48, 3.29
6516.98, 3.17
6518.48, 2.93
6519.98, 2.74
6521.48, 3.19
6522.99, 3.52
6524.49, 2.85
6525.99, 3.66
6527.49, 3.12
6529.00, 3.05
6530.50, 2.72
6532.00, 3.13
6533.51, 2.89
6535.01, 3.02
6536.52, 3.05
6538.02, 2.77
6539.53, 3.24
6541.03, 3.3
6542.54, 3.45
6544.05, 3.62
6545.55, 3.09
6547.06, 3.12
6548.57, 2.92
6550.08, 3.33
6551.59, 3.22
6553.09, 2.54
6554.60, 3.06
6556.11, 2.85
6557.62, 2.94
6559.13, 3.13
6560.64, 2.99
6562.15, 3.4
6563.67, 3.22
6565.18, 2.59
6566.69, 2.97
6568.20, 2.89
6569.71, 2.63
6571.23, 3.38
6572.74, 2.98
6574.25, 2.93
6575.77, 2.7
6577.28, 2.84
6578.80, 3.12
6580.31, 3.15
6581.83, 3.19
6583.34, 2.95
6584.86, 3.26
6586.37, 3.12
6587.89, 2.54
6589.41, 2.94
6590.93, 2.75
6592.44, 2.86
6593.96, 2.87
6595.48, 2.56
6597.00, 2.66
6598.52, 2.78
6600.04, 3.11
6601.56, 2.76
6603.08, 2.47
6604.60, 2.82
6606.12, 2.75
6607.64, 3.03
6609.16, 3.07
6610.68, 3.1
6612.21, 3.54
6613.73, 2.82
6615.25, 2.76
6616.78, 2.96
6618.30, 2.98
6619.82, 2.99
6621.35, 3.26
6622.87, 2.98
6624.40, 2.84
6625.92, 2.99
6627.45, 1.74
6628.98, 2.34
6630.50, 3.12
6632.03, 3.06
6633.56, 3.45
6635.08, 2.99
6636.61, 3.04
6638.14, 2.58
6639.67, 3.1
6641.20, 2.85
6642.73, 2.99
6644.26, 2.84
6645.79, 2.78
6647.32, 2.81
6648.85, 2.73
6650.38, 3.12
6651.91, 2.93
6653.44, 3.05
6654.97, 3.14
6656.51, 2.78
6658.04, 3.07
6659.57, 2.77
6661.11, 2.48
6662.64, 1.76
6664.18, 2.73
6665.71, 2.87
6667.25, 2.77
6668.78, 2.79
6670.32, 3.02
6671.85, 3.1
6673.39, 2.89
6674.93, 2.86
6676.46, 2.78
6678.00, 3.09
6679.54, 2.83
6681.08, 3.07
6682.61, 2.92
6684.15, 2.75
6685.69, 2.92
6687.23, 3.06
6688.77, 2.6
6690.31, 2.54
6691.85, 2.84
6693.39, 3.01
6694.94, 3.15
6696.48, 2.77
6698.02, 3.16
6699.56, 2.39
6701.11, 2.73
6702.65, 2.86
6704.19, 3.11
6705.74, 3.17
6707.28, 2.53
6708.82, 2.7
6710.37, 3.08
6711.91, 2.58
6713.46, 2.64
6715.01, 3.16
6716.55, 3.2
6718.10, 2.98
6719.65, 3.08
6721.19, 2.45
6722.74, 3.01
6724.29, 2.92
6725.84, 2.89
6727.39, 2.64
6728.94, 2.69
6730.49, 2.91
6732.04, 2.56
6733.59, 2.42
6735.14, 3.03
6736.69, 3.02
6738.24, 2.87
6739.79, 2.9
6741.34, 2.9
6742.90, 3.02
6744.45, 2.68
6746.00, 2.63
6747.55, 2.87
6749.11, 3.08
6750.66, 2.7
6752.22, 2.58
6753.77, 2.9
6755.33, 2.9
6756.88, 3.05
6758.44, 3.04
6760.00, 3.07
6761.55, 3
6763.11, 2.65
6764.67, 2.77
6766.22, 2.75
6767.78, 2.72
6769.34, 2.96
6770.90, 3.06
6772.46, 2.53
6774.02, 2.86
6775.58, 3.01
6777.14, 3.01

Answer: 1.3 Ang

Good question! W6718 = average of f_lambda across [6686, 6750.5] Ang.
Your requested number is 2.85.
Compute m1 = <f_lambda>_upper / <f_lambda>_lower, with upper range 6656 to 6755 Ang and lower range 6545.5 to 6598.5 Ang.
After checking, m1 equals 1.0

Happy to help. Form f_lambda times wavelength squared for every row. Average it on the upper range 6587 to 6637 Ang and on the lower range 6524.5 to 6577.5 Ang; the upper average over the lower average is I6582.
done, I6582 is 0.96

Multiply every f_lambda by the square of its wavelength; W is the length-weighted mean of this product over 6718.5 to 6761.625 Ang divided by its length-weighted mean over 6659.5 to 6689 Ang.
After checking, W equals 1.0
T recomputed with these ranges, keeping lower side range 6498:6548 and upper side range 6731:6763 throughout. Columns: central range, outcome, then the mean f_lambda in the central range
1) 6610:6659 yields 1.2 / 2.93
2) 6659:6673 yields 1.2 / 2.7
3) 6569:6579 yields 0.5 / 2.93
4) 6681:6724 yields 0.6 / 2.87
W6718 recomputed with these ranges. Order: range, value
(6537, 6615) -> 2.99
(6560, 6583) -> 3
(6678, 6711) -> 2.87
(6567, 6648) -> 2.91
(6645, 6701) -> 2.84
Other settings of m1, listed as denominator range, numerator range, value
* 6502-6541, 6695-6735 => 0.91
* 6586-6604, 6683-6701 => 1.02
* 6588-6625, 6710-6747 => 0.98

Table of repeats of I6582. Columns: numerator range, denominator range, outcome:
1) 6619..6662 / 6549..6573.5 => 0.98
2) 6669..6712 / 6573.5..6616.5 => 1.02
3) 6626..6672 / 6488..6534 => 0.96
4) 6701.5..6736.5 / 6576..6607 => 1.03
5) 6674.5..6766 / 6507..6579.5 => 0.98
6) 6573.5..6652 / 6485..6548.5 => 0.97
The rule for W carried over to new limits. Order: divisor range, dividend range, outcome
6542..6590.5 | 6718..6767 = 0.99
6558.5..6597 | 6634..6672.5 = 0.99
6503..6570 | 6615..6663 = 0.95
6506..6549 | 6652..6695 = 0.95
